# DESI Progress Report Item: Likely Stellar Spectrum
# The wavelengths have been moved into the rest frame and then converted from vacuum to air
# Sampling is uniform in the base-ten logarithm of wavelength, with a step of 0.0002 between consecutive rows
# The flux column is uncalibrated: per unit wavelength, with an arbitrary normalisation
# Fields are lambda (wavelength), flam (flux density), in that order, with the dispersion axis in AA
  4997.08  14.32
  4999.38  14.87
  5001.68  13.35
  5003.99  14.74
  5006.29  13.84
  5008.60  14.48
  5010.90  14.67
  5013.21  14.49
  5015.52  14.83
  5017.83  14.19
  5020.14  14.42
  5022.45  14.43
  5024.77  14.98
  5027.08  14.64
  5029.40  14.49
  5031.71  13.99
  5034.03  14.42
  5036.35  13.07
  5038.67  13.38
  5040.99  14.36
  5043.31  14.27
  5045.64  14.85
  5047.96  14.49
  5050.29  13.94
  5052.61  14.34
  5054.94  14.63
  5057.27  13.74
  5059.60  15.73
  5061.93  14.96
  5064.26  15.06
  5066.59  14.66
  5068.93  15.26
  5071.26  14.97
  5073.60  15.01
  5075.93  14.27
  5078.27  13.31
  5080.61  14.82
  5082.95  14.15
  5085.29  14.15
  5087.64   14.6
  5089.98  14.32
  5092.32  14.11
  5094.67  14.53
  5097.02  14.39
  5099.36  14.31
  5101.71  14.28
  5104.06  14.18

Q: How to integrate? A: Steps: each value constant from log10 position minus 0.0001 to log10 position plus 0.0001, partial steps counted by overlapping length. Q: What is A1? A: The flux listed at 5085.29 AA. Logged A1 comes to 14.15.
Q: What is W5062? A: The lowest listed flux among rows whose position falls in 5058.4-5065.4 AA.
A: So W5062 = 14.96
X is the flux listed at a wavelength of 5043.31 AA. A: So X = 14.27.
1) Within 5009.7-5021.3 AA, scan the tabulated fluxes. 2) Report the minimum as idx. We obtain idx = 14.19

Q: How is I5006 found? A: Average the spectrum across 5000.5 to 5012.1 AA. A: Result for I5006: 14.2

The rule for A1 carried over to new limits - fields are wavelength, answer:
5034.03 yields 14.42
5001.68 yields 13.35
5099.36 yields 14.31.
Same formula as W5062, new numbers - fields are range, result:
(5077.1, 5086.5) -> 13.31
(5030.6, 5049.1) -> 13.07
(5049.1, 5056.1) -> 13.94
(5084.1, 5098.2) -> 14.11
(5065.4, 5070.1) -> 14.66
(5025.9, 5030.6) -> 14.49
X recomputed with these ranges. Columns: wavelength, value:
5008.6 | 14.48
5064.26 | 15.06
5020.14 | 14.42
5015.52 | 14.83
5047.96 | 14.49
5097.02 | 14.39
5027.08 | 14.64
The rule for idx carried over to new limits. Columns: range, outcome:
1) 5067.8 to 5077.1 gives 14.27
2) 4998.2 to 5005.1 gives 13.35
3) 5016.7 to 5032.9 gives 13.99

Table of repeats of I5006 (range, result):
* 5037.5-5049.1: 14.3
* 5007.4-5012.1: 14.6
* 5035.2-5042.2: 13.6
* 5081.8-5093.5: 14.3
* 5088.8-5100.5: 14.3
